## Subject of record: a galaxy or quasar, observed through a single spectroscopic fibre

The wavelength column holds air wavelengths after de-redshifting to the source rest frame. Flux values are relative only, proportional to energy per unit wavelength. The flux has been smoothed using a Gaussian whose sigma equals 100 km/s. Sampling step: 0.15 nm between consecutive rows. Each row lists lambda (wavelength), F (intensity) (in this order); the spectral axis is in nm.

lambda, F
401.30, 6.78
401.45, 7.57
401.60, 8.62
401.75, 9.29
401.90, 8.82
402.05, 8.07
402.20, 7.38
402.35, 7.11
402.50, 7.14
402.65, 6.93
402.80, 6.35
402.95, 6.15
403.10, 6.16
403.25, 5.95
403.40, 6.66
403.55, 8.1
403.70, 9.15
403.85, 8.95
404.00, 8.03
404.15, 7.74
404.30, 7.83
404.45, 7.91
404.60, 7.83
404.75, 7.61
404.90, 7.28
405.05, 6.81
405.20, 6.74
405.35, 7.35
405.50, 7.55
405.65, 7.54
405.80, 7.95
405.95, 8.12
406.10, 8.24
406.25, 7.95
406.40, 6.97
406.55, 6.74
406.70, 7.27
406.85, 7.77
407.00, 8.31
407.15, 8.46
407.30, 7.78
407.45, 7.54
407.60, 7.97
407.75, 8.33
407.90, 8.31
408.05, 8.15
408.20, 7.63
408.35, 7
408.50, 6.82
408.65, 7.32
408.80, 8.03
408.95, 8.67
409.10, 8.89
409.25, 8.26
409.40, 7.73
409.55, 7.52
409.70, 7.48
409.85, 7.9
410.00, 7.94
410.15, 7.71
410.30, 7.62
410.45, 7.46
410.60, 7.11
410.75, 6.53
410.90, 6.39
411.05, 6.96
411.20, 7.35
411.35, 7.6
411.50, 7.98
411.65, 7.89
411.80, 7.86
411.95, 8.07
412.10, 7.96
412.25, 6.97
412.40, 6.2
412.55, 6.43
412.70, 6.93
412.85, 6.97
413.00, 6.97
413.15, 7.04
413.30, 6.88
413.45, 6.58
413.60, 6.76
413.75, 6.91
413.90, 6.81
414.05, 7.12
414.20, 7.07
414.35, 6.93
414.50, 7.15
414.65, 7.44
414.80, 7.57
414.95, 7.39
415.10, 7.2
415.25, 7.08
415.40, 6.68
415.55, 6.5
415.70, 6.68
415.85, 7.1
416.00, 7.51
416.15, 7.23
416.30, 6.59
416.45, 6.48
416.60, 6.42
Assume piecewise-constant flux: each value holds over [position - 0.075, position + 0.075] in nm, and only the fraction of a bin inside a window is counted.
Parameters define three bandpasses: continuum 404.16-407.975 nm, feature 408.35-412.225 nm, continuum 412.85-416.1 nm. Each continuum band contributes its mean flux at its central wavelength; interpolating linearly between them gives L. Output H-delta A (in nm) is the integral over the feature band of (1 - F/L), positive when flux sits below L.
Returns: -0.14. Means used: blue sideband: 7.69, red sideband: 7.02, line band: 7.62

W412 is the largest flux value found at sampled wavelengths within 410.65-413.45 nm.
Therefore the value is 8.07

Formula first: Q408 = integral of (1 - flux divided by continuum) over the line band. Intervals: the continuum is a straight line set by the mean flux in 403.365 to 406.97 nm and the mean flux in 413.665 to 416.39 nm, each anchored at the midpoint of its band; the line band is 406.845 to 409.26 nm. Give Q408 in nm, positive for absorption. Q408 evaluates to -0.15 nm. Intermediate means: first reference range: 7.69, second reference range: 7.05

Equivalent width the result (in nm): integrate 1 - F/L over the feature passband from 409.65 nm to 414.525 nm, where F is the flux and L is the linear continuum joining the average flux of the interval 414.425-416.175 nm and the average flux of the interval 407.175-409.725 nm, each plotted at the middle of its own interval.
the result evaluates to 0.18 nm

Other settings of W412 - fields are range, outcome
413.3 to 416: 7.57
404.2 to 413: 8.89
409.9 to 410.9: 7.94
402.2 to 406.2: 9.15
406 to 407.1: 8.31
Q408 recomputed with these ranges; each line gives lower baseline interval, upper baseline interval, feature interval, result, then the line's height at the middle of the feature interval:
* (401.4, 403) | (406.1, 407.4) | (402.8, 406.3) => 0.06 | 7.65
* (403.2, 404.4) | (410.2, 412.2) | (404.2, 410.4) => -0.06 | 7.65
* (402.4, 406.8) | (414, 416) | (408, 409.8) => -0.13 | 7.28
